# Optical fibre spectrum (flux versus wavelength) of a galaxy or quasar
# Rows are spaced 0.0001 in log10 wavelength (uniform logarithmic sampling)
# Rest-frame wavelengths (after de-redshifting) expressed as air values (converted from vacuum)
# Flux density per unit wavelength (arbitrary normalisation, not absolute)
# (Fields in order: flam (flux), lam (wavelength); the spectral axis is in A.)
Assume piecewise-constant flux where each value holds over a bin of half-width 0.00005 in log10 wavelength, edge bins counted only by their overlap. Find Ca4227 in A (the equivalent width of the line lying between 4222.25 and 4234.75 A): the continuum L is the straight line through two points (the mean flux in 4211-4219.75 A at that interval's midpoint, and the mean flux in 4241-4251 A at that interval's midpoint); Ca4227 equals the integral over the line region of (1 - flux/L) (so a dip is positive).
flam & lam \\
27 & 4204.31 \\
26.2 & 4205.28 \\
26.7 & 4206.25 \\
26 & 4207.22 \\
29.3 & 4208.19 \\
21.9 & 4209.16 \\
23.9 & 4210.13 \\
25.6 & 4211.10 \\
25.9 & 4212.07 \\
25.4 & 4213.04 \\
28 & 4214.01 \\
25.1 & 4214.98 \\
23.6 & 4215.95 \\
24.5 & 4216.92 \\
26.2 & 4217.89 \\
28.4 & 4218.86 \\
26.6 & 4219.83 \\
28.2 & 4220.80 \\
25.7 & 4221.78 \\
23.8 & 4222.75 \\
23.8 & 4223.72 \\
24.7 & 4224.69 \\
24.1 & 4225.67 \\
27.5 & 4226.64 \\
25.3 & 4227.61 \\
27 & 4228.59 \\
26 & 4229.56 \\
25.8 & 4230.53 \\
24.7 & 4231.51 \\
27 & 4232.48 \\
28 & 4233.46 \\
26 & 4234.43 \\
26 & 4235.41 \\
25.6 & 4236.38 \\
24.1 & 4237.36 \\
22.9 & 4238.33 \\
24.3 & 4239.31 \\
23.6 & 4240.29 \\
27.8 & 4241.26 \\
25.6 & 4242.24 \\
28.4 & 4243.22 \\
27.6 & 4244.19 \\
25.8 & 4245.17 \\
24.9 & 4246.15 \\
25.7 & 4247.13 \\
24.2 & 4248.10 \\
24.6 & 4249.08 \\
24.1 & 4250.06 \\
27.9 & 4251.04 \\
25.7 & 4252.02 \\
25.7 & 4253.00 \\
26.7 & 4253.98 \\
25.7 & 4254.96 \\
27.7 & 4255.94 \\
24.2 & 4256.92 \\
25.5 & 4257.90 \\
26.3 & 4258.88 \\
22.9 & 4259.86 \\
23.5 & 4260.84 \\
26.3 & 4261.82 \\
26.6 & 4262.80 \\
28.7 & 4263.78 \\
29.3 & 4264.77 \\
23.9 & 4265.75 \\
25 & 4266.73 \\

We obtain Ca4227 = 0.1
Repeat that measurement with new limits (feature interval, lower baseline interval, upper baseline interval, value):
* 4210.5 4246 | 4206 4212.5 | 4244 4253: -0.3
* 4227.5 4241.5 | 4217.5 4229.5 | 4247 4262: 0.1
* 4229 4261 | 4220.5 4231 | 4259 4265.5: 0.3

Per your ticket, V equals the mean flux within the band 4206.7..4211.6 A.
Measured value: 25.3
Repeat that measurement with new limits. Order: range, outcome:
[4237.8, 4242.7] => 24.8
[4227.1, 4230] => 26.1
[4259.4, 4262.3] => 24.3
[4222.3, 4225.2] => 24.1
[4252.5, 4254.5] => 26.2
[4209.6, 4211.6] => 24.7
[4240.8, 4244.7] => 27.3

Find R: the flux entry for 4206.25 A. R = 26.7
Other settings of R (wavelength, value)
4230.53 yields 25.8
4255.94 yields 27.7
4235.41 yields 26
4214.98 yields 25.1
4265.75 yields 23.9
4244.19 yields 27.6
